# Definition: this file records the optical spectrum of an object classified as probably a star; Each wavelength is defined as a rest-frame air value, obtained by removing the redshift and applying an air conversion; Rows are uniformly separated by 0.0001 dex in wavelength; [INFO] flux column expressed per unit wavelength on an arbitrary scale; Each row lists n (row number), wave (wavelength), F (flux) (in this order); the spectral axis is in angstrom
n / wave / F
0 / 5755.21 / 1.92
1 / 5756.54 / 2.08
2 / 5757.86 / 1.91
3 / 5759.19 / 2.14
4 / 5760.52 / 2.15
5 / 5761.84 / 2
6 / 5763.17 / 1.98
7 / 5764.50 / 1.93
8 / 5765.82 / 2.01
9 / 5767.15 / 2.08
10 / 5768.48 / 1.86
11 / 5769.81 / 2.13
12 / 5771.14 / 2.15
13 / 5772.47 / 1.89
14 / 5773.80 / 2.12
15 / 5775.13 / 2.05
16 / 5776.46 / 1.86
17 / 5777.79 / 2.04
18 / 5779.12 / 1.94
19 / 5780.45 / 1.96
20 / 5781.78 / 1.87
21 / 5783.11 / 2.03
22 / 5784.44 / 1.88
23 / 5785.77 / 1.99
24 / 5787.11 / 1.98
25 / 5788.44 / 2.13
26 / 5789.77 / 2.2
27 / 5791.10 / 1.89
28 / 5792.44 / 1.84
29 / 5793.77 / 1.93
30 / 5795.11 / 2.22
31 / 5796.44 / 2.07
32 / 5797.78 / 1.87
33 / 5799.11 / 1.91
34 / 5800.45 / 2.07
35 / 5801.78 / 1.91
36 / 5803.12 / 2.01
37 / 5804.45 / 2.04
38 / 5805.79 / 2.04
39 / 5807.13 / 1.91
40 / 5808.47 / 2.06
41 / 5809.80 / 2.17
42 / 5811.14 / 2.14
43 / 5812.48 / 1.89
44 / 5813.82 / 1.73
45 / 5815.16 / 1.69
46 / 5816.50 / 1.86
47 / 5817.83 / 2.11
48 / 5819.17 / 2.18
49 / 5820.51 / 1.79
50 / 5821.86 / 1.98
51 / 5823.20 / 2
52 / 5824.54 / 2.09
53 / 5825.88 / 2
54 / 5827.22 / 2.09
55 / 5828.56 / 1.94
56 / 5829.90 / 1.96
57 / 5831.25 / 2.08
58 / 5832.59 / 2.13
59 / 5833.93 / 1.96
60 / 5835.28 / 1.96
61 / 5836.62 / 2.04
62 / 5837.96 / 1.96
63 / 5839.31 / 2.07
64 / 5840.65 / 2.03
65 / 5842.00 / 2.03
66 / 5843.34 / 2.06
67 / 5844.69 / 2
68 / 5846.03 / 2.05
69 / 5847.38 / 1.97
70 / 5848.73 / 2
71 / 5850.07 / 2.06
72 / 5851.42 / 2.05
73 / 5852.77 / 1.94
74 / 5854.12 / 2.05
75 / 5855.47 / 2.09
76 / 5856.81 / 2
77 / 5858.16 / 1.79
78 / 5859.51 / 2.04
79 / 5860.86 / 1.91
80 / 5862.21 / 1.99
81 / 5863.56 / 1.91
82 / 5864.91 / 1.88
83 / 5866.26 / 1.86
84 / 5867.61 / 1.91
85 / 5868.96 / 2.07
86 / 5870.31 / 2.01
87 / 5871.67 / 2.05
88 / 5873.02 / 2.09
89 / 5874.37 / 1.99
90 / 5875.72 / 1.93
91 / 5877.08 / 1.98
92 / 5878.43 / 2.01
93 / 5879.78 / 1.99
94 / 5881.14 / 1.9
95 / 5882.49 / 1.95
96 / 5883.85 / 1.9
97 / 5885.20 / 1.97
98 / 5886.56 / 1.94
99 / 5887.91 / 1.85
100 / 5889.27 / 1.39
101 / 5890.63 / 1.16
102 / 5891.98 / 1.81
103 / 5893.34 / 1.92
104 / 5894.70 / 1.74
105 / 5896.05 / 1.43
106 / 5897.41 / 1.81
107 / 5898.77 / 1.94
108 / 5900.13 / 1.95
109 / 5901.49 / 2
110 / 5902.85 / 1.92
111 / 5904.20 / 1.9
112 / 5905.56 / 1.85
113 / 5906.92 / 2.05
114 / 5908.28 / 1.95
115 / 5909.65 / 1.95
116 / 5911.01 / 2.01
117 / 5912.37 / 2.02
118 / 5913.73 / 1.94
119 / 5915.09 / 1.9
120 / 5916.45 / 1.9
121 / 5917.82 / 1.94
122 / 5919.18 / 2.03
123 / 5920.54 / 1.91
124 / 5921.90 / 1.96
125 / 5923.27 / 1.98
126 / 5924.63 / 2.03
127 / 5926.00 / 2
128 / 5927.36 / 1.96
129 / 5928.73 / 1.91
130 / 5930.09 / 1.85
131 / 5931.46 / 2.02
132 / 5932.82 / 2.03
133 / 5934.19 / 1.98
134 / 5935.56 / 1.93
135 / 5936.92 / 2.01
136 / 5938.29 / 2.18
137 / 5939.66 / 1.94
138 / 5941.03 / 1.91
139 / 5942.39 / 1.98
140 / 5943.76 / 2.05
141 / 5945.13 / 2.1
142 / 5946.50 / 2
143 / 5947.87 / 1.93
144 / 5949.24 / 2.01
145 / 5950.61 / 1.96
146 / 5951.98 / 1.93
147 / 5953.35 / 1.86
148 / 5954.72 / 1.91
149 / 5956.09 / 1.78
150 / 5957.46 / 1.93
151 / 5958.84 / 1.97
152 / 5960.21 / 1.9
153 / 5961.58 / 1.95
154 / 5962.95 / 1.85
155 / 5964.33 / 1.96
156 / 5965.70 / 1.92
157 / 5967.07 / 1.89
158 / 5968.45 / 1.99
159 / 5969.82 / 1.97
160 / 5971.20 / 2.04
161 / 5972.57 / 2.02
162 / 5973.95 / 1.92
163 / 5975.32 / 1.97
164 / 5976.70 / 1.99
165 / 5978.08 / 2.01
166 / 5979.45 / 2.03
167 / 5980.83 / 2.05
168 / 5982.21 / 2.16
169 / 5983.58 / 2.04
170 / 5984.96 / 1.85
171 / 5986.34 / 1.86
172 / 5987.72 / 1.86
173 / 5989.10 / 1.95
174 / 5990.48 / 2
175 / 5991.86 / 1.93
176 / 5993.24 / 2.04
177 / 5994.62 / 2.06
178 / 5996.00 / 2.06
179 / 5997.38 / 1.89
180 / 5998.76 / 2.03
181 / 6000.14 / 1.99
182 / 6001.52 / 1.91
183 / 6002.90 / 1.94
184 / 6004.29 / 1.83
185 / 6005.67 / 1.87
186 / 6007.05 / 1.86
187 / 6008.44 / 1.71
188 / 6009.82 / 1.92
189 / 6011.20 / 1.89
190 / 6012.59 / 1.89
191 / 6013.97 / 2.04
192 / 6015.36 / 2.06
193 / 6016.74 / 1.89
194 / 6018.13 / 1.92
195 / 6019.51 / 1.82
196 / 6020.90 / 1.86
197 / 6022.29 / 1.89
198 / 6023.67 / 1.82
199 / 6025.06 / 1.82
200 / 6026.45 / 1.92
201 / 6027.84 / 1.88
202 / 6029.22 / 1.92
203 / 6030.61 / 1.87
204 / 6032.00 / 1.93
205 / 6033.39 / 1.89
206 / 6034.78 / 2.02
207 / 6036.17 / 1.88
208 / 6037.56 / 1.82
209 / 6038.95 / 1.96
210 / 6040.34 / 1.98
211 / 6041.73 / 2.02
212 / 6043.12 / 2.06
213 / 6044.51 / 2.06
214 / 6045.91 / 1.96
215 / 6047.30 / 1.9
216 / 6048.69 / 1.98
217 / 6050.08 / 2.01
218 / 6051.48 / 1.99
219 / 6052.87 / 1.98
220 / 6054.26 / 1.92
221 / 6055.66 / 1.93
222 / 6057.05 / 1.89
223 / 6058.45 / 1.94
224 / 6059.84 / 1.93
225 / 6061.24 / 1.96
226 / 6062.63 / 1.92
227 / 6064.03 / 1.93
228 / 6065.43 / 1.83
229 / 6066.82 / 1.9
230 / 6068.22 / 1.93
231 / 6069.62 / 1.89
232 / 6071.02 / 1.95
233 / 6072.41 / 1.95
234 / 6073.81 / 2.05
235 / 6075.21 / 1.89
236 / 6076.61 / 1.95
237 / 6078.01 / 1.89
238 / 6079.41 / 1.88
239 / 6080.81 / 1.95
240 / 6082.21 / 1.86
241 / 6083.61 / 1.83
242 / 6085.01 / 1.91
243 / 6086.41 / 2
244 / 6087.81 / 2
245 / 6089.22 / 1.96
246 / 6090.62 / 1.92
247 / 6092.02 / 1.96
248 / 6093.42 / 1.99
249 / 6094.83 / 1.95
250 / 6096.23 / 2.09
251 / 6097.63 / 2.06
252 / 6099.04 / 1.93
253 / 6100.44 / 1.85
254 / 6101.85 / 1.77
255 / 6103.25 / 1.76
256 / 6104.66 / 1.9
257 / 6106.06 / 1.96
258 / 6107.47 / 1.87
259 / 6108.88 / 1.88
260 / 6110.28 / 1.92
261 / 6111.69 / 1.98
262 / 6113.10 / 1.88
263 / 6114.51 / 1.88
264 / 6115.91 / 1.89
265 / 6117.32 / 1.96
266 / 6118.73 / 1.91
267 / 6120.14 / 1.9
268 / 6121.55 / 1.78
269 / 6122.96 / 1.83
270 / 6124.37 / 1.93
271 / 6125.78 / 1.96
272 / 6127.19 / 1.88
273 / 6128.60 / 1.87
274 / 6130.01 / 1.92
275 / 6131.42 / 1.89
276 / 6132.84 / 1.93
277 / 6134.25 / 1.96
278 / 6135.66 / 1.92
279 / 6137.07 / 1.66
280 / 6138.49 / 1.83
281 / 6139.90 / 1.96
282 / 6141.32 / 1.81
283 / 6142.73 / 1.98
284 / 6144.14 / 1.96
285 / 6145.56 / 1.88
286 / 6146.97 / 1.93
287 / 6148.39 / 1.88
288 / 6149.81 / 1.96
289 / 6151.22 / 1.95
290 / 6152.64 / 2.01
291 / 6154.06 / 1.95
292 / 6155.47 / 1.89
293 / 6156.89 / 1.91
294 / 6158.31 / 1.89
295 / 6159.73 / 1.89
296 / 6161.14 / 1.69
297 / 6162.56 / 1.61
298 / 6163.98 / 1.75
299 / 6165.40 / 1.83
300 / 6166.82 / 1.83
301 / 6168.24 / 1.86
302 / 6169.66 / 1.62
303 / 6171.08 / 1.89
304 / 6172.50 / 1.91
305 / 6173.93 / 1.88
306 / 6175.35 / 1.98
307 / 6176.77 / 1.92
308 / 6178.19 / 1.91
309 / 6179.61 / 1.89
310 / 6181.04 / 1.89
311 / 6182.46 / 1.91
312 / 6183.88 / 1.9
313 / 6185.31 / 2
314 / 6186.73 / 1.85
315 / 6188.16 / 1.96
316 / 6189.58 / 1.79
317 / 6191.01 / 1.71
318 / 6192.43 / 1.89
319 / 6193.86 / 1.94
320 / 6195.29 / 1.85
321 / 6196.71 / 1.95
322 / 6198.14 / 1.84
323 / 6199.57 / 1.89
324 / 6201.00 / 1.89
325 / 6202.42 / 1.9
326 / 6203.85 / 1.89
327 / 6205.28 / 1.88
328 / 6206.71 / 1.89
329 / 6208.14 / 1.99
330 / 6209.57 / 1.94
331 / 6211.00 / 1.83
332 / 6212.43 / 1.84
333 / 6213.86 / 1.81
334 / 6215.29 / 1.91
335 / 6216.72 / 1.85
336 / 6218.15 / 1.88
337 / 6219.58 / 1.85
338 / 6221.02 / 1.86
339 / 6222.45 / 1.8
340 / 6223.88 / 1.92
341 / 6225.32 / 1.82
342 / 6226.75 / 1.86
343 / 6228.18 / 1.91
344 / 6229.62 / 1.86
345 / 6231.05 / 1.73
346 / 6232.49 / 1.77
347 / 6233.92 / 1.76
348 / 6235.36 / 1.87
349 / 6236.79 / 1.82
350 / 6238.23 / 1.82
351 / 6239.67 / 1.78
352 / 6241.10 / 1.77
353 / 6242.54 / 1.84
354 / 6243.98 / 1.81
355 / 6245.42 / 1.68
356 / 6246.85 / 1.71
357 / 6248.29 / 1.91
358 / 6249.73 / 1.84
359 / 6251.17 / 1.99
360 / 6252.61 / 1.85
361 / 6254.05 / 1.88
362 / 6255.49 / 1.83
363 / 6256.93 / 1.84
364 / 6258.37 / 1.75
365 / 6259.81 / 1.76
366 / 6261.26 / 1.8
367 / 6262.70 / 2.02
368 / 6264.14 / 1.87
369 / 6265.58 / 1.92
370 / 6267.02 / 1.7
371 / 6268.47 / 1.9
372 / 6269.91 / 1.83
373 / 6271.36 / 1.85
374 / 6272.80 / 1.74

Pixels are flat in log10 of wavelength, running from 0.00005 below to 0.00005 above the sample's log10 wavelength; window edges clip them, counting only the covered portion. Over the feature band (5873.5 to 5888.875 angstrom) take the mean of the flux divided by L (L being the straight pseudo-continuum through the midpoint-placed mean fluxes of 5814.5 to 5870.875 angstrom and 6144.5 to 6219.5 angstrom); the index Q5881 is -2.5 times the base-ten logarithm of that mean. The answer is 0.02 mag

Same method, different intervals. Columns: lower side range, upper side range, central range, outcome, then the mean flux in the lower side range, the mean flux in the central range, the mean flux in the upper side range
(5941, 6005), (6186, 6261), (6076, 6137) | -0.006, 1.96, 1.91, 1.85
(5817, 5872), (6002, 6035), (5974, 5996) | -0.041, 2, 1.99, 1.89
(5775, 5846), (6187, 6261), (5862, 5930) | 0.031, 1.99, 1.91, 1.85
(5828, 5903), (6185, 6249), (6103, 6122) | -0.011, 1.94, 1.89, 1.85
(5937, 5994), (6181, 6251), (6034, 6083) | -0.009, 1.97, 1.94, 1.85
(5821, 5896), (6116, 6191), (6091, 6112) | -0.018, 1.95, 1.92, 1.88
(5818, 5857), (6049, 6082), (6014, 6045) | 0.012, 2.02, 1.92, 1.93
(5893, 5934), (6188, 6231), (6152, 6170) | 0.029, 1.93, 1.83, 1.87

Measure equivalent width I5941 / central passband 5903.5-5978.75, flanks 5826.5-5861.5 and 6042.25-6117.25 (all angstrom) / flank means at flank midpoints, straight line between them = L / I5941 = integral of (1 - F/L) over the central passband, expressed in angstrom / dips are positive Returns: 0.68 angstrom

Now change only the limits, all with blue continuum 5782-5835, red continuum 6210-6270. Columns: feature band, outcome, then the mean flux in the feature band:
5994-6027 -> 0.1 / 1.91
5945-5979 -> -0.2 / 1.95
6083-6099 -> -0.7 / 1.97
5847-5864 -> -0.1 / 1.99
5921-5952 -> -0.6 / 1.99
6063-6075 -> -0.2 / 1.93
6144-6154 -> -0.4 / 1.94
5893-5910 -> 0.7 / 1.88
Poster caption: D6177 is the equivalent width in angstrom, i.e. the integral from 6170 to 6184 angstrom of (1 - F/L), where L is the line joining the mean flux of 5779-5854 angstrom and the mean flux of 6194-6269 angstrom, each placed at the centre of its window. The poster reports -0.2 angstrom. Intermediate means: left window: 2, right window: 1.85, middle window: 1.9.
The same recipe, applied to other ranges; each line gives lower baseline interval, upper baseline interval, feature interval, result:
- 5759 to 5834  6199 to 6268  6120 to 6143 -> 0.0 angstrom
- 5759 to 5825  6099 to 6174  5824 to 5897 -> 1.0 angstrom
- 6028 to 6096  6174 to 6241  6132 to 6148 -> 0.1 angstrom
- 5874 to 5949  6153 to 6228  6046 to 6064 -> -0.5 angstrom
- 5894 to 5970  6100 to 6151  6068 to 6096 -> -0.5 angstrom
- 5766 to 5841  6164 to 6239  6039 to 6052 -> -0.5 angstrom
